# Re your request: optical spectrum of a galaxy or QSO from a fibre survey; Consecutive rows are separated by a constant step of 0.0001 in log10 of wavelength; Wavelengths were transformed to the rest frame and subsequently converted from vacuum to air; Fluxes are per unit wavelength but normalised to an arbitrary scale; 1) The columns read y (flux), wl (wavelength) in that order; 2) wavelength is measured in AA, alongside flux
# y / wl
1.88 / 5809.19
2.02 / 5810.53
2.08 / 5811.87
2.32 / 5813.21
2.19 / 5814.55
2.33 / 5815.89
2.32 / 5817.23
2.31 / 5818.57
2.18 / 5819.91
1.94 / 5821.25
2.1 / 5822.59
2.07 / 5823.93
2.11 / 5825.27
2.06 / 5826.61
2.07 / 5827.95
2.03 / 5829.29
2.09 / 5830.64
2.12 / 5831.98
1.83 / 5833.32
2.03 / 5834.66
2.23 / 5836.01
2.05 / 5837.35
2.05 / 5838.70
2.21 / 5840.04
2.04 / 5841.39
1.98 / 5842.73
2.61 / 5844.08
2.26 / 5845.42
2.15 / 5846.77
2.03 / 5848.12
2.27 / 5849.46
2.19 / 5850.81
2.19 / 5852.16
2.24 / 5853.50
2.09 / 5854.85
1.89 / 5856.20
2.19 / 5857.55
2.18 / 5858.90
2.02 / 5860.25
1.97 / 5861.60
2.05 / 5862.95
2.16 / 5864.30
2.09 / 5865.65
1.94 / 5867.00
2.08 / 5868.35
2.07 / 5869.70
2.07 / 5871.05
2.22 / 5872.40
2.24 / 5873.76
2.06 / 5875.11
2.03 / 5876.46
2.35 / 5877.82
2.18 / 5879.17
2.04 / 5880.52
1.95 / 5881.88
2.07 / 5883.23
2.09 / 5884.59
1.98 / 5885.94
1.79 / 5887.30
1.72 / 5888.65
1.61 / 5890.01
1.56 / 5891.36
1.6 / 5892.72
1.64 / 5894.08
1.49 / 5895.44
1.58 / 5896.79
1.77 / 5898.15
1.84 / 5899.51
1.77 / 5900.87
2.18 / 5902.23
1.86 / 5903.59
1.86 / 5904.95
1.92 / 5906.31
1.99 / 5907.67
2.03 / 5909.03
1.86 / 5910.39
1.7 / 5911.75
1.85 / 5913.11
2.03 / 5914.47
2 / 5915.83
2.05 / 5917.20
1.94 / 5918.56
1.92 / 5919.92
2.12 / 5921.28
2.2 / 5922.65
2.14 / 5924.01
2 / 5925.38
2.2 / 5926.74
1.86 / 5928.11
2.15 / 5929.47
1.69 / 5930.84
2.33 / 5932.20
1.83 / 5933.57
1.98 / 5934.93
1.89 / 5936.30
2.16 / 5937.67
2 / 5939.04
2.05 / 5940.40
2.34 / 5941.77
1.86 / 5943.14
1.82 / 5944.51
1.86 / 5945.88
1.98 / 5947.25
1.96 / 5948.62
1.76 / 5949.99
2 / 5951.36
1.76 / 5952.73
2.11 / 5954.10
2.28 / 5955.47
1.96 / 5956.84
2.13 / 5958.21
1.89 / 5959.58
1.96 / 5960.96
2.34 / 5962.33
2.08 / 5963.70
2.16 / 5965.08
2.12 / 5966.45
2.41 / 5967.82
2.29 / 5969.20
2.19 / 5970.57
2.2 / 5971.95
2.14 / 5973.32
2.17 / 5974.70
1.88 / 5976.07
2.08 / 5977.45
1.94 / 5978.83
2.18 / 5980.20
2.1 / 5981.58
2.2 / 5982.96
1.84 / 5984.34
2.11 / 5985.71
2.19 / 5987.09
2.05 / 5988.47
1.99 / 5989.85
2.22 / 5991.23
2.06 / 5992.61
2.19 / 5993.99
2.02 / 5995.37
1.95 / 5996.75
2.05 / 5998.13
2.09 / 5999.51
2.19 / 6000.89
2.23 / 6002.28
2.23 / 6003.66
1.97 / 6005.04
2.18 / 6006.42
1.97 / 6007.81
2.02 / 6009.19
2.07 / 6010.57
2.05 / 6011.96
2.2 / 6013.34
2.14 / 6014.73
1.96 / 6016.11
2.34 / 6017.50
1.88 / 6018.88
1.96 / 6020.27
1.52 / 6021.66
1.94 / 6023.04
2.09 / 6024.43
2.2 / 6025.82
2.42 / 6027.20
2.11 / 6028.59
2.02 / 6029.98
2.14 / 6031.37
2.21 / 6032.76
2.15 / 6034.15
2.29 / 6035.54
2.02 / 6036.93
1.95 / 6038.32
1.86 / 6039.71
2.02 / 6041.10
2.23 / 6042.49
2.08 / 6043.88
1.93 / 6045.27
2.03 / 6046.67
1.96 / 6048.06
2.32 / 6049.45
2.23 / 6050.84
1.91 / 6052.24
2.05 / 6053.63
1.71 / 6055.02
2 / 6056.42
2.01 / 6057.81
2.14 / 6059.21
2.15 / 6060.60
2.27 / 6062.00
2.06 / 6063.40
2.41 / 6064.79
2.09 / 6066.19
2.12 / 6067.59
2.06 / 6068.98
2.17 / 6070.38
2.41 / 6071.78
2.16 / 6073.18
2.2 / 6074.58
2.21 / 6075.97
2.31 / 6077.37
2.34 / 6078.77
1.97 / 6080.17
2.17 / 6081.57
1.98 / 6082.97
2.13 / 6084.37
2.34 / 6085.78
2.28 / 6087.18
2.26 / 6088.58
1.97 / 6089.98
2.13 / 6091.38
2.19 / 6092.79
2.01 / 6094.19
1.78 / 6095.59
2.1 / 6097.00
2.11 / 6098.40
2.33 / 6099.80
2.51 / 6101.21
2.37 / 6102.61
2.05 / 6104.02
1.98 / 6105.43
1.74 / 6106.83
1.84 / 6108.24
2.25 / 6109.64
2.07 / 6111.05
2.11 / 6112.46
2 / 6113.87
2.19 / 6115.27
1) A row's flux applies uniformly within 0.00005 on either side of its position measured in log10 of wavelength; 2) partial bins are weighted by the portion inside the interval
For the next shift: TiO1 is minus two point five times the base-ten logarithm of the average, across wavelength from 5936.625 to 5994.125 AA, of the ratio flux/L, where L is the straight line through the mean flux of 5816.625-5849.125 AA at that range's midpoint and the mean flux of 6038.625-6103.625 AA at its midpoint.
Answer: 0.03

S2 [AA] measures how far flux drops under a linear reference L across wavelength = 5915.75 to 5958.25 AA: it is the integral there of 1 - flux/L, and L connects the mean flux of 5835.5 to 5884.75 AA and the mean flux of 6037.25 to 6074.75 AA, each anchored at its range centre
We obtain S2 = 2.0 AA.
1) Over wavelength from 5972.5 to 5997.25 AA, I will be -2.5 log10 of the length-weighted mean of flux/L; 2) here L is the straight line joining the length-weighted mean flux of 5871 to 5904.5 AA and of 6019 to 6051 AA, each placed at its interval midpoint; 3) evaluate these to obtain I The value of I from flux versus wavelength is -0.03 mag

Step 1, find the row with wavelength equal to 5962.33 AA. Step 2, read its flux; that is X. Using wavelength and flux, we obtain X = 2.34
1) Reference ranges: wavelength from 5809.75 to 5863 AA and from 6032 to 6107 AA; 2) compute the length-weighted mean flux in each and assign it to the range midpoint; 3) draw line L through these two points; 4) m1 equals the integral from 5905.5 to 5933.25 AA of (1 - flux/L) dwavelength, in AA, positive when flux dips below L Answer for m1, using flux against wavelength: 1.7 AA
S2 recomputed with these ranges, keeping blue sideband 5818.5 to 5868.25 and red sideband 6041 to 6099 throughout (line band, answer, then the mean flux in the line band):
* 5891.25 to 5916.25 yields 3.42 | 1.82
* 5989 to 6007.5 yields 0.12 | 2.1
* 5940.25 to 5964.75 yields 1.20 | 2.01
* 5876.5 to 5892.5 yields 1.33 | 1.93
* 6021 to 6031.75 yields 0.32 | 2.05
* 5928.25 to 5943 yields 0.58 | 2.03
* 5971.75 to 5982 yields 0.16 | 2.08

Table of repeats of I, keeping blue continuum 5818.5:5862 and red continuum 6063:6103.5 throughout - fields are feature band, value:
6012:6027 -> 0.06 mag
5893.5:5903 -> 0.21 mag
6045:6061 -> 0.07 mag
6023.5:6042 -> 0.03 mag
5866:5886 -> 0.01 mag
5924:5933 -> 0.05 mag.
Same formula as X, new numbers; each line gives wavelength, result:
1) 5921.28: 2.12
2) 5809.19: 1.88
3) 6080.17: 1.97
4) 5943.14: 1.86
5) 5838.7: 2.05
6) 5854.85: 2.09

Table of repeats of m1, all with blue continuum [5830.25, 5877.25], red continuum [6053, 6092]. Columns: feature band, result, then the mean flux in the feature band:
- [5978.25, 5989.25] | 0.3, 2.08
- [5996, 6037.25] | 1.0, 2.09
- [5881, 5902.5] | 3.4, 1.78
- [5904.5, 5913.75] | 1.0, 1.89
